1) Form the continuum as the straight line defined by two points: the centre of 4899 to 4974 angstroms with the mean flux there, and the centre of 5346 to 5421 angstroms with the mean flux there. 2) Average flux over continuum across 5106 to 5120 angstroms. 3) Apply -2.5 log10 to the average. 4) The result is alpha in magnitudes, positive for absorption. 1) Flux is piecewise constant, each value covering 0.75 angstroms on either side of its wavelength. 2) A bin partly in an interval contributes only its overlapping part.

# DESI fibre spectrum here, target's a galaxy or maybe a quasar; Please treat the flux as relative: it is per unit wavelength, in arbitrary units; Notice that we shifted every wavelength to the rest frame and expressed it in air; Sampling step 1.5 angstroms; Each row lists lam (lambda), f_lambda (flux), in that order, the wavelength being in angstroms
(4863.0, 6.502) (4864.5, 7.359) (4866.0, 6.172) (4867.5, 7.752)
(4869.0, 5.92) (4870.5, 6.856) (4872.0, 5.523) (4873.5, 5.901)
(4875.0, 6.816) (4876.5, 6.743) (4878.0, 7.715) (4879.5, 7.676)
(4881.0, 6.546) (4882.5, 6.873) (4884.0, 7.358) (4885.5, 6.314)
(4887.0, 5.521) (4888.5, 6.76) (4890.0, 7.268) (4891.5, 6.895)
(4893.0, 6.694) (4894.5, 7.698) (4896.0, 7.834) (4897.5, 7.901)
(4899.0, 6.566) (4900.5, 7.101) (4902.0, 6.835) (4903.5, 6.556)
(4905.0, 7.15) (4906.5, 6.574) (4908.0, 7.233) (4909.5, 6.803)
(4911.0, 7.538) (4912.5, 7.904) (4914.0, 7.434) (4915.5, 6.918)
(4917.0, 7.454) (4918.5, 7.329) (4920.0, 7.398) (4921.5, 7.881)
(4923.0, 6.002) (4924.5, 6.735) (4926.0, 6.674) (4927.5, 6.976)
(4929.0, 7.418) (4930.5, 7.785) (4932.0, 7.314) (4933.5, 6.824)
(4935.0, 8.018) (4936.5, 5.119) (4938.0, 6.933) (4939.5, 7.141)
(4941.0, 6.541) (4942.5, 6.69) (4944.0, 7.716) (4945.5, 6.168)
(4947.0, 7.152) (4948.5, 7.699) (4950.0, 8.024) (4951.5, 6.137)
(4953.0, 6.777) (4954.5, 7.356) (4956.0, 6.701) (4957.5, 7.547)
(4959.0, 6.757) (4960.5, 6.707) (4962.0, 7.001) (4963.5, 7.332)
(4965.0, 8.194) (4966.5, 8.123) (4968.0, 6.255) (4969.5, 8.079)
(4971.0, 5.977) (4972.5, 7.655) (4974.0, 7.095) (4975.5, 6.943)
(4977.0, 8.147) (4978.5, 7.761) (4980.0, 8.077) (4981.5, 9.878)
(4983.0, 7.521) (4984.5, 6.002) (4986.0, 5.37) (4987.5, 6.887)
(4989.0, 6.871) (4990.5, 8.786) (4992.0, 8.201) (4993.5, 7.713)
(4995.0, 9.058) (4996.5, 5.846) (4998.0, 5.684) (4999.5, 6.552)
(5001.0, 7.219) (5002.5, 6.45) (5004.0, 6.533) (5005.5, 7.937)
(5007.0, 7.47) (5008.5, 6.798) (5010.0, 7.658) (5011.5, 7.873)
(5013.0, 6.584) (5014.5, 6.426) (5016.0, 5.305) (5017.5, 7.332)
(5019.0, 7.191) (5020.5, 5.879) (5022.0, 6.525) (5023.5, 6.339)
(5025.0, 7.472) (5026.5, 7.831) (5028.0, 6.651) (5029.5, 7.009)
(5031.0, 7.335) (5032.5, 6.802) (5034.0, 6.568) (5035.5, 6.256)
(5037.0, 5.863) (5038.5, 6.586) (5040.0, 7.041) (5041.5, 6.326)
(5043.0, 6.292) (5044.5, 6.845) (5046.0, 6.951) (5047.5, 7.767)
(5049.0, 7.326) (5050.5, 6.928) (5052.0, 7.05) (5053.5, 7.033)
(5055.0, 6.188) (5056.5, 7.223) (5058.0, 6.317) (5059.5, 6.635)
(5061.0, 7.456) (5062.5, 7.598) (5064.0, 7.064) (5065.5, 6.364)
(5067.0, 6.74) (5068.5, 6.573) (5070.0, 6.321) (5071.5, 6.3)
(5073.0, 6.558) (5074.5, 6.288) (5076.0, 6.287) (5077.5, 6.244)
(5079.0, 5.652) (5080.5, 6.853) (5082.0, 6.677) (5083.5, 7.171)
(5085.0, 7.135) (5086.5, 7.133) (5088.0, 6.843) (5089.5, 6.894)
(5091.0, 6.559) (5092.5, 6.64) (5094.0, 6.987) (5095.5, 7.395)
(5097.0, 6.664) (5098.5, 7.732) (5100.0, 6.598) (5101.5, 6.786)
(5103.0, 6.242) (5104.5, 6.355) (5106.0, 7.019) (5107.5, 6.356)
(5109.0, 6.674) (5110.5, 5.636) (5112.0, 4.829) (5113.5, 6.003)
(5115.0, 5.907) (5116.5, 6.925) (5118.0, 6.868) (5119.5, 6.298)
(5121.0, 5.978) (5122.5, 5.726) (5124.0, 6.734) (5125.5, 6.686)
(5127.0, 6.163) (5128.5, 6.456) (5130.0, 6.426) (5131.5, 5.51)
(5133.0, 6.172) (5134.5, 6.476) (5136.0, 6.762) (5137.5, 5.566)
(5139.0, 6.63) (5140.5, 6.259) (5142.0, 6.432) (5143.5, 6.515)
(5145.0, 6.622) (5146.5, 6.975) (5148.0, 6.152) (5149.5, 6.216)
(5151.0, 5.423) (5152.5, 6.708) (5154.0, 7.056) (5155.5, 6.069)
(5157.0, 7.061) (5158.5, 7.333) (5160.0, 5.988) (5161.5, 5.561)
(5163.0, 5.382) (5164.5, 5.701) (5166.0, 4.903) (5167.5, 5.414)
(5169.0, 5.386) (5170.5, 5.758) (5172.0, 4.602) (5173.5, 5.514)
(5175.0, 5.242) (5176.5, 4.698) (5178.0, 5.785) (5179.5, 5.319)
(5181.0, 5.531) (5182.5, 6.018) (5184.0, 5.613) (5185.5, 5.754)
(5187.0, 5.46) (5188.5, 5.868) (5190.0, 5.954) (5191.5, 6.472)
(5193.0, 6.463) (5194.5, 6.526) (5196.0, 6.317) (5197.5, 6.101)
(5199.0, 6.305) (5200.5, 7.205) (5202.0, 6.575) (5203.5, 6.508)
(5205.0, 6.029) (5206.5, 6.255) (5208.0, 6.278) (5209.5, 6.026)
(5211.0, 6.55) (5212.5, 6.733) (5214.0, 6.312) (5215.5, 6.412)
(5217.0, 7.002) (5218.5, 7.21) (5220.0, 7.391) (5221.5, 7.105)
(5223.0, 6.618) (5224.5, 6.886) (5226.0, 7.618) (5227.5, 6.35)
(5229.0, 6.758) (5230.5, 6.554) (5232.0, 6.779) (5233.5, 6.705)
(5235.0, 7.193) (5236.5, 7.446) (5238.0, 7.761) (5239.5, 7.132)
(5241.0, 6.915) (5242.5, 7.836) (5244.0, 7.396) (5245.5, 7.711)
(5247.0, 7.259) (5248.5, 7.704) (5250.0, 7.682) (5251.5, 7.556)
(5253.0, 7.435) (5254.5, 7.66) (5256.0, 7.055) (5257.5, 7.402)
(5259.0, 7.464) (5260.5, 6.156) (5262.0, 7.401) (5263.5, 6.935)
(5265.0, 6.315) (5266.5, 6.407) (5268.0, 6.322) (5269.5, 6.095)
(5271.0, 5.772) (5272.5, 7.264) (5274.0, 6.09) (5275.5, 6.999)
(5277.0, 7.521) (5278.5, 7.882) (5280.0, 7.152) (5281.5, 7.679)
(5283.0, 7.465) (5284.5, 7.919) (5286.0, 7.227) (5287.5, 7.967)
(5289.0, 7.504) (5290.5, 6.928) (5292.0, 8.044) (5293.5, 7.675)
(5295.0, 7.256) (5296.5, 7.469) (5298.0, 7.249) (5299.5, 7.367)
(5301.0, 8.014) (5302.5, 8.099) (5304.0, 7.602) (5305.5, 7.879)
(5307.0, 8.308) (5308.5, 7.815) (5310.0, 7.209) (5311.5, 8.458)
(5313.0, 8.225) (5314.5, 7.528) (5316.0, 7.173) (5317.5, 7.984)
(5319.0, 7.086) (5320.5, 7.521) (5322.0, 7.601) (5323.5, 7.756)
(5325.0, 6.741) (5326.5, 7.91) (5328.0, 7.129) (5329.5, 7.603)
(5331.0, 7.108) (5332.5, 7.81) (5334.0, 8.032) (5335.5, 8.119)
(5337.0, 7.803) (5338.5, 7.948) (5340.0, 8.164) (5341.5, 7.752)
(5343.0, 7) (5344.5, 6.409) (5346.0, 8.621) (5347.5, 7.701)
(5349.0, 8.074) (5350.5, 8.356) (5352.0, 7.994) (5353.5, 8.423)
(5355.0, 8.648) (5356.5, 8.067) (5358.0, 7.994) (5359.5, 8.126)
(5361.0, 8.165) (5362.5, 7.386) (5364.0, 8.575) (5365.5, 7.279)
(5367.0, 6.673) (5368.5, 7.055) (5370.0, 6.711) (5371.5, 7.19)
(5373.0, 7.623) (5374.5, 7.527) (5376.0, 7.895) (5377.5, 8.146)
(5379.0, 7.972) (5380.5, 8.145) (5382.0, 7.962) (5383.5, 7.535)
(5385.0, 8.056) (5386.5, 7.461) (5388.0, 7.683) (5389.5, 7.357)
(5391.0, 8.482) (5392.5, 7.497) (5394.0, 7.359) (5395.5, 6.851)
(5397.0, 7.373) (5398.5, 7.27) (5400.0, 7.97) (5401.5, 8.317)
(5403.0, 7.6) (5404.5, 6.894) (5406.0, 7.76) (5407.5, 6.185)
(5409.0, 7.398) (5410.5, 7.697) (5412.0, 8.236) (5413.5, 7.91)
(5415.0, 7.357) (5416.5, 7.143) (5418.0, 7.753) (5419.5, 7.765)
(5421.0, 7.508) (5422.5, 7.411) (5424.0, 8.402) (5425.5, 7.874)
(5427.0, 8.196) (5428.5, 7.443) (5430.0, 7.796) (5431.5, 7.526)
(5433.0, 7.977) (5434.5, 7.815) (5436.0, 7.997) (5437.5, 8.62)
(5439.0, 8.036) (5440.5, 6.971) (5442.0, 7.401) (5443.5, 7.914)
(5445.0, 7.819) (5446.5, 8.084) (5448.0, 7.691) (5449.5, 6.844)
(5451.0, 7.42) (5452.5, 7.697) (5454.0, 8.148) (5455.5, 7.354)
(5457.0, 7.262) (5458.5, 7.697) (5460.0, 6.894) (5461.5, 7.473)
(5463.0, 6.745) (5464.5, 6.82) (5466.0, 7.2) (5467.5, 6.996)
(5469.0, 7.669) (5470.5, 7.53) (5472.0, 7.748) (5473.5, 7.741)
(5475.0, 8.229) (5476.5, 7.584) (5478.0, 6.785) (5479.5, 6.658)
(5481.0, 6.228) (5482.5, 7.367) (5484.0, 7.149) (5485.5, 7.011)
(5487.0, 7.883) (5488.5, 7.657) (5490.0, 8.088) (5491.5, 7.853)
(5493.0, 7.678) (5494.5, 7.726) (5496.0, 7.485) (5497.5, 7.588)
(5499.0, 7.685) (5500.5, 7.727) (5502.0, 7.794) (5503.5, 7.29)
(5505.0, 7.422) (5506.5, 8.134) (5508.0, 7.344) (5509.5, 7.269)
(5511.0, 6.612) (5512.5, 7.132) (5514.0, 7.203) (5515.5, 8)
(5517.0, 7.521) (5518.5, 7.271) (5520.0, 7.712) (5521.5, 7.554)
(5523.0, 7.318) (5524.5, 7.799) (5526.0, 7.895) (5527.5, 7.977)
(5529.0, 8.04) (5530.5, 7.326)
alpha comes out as 0.18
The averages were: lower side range 7.09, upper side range 7.69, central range 6.21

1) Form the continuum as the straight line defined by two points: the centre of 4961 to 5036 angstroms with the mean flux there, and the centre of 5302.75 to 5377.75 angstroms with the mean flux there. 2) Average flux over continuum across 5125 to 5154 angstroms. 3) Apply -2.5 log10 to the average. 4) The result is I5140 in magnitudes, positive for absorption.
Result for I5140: 0.16 mag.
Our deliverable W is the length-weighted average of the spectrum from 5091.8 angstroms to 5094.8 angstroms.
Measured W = 6.83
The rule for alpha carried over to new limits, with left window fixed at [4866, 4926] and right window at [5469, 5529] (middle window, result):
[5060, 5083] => 0.082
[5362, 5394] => -0.032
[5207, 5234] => 0.081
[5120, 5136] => 0.148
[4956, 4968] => -0.038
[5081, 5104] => 0.039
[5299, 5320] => -0.062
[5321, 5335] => -0.026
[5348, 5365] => -0.107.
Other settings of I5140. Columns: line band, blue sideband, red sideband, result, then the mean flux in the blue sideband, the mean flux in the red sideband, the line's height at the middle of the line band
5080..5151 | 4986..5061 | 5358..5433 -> 0.096 mag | 6.92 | 7.63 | 7.09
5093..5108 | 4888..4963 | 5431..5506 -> 0.062 mag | 7.07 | 7.52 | 7.22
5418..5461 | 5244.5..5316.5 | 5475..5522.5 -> -0.040 mag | 7.36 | 7.44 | 7.42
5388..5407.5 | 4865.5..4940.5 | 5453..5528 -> -0.019 mag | 6.97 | 7.46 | 7.38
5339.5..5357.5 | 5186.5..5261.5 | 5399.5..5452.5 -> -0.081 mag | 6.85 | 7.68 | 7.36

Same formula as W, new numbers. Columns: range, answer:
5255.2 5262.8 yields 7.1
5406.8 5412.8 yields 7.39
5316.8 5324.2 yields 7.59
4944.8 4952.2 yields 7.05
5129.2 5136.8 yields 6.27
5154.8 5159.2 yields 6.82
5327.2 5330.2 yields 7.37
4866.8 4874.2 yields 6.38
